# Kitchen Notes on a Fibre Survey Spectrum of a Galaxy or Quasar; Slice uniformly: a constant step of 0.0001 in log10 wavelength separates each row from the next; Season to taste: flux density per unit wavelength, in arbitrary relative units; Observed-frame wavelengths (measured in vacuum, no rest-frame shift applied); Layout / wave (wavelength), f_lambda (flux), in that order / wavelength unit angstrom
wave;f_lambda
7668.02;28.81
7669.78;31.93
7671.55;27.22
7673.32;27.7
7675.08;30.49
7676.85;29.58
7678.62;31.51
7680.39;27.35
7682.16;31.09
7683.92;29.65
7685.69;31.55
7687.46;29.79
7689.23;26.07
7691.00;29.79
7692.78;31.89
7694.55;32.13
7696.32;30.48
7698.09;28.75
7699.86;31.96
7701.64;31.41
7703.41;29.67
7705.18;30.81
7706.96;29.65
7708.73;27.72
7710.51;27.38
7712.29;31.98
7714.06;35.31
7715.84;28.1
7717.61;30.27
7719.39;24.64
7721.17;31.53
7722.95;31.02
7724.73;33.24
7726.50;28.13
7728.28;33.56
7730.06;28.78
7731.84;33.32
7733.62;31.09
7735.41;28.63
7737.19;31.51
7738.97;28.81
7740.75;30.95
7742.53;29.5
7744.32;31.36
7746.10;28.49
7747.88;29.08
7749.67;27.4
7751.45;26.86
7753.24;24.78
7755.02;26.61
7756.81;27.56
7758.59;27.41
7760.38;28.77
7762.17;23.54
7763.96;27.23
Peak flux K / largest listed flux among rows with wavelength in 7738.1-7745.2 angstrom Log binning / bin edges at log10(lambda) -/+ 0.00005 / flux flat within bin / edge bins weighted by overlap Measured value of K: 31.36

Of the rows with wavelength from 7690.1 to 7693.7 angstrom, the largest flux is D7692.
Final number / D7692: 31.89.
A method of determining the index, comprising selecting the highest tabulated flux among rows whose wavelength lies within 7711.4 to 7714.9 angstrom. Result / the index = 35.31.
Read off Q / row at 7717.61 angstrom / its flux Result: 30.27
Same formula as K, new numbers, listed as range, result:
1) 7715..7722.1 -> 31.53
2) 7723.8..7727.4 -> 33.24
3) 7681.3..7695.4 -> 32.13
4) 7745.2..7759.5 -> 29.08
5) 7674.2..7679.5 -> 31.51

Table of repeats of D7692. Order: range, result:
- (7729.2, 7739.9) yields 33.32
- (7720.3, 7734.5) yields 33.56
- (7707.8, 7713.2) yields 31.98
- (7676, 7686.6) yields 31.55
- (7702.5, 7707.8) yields 30.81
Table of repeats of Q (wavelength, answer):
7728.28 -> 33.56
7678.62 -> 31.51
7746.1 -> 28.49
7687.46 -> 29.79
